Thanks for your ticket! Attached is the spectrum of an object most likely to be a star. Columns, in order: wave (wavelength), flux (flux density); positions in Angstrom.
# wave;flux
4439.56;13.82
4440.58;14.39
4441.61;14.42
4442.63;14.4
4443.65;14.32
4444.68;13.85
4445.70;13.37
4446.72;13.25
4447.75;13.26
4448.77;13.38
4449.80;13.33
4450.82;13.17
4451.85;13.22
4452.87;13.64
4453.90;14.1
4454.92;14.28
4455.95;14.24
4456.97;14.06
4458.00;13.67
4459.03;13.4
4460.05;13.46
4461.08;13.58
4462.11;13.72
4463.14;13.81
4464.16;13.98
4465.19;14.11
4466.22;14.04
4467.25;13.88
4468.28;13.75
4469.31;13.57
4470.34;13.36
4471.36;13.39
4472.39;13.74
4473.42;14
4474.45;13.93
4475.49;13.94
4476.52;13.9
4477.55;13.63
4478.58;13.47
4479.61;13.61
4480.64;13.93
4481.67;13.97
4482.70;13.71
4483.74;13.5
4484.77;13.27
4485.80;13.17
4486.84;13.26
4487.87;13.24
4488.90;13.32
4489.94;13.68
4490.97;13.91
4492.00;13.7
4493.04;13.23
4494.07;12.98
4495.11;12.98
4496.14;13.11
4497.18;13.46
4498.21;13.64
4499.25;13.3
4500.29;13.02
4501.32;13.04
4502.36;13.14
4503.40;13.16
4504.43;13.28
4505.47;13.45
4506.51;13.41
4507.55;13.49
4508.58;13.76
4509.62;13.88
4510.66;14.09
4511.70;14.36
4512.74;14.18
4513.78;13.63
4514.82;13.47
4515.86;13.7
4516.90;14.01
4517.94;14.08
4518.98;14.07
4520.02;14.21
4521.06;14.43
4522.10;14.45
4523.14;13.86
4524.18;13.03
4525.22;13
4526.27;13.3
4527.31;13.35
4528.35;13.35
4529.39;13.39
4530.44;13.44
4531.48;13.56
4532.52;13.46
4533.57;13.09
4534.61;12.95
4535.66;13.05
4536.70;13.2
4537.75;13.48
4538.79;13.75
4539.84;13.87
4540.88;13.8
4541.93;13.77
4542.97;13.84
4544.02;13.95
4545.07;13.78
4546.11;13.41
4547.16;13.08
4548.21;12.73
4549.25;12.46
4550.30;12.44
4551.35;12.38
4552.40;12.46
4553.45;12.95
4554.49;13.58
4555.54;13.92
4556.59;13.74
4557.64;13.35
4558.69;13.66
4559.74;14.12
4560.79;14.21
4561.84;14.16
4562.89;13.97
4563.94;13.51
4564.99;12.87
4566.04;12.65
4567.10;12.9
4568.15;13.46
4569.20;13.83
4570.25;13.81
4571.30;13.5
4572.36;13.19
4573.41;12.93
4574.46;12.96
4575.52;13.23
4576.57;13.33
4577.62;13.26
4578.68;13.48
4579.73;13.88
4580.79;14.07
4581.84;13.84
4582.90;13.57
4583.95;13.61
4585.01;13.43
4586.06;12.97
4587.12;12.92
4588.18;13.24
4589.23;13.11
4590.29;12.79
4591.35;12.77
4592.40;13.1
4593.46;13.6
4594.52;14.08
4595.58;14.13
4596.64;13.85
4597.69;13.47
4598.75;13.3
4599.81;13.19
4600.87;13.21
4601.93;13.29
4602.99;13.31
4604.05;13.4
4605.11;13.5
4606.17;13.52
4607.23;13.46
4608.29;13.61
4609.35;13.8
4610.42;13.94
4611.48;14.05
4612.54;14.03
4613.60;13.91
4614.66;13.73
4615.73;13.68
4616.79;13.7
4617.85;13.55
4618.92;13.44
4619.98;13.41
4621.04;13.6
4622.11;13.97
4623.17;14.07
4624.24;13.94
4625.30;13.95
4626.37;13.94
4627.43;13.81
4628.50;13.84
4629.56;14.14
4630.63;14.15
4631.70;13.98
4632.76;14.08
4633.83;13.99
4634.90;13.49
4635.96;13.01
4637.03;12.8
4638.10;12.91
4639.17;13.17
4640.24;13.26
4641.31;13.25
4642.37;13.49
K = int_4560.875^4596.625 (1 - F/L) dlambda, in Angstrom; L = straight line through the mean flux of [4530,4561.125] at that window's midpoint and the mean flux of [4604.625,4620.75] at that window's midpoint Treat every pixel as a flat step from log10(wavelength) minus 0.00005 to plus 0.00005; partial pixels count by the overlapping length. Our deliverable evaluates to 0.3 Angstrom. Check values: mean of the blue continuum 13.4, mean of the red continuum 13.7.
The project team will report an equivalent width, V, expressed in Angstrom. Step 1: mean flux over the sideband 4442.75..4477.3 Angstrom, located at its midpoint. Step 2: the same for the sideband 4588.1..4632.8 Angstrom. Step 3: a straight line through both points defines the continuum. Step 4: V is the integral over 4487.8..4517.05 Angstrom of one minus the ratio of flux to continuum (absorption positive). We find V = 0.43 Angstrom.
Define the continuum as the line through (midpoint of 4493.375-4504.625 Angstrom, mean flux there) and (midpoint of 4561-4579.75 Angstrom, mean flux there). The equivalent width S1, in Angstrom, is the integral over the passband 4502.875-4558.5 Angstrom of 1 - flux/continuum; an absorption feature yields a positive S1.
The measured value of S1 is -1.0 Angstrom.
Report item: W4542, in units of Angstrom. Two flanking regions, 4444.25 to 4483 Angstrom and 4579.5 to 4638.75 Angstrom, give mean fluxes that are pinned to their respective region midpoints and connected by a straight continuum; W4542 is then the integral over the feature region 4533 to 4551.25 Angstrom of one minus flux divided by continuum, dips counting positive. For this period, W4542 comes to 0.4 Angstrom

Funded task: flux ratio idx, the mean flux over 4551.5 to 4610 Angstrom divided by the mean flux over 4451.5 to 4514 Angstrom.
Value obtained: 1.0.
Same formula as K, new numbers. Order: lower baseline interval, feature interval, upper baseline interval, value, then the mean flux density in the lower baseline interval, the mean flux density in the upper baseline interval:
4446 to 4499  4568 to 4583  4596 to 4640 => 0.15 Angstrom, 13.6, 13.6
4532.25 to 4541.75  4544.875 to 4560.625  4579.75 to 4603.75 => 0.23 Angstrom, 13.4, 13.4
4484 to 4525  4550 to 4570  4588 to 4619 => 0.23 Angstrom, 13.6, 13.5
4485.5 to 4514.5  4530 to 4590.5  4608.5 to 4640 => 0.91 Angstrom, 13.5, 13.7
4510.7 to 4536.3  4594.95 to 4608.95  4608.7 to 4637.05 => 0.28 Angstrom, 13.6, 13.8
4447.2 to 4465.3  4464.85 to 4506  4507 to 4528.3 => 0.67 Angstrom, 13.7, 13.8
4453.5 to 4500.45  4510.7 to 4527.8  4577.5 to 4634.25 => -0.25 Angstrom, 13.6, 13.6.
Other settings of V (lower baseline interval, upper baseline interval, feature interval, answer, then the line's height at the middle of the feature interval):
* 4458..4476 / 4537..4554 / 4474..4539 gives -0.2 Angstrom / 13.5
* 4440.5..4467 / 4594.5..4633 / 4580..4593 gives 0.4 Angstrom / 13.7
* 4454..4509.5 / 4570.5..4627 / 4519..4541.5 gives 0.0 Angstrom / 13.6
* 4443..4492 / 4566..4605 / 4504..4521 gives -0.3 Angstrom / 13.6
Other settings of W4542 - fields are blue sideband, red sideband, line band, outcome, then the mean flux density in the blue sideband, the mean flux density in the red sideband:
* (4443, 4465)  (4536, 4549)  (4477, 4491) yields 0.1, 13.7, 13.5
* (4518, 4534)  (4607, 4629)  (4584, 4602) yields 0.5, 13.6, 13.8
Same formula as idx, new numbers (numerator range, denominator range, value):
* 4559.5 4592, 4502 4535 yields 0.98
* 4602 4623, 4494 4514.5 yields 1.01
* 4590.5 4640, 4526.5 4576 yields 1.02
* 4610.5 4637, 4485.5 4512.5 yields 1.03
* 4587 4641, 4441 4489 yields 0.99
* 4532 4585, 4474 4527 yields 0.99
